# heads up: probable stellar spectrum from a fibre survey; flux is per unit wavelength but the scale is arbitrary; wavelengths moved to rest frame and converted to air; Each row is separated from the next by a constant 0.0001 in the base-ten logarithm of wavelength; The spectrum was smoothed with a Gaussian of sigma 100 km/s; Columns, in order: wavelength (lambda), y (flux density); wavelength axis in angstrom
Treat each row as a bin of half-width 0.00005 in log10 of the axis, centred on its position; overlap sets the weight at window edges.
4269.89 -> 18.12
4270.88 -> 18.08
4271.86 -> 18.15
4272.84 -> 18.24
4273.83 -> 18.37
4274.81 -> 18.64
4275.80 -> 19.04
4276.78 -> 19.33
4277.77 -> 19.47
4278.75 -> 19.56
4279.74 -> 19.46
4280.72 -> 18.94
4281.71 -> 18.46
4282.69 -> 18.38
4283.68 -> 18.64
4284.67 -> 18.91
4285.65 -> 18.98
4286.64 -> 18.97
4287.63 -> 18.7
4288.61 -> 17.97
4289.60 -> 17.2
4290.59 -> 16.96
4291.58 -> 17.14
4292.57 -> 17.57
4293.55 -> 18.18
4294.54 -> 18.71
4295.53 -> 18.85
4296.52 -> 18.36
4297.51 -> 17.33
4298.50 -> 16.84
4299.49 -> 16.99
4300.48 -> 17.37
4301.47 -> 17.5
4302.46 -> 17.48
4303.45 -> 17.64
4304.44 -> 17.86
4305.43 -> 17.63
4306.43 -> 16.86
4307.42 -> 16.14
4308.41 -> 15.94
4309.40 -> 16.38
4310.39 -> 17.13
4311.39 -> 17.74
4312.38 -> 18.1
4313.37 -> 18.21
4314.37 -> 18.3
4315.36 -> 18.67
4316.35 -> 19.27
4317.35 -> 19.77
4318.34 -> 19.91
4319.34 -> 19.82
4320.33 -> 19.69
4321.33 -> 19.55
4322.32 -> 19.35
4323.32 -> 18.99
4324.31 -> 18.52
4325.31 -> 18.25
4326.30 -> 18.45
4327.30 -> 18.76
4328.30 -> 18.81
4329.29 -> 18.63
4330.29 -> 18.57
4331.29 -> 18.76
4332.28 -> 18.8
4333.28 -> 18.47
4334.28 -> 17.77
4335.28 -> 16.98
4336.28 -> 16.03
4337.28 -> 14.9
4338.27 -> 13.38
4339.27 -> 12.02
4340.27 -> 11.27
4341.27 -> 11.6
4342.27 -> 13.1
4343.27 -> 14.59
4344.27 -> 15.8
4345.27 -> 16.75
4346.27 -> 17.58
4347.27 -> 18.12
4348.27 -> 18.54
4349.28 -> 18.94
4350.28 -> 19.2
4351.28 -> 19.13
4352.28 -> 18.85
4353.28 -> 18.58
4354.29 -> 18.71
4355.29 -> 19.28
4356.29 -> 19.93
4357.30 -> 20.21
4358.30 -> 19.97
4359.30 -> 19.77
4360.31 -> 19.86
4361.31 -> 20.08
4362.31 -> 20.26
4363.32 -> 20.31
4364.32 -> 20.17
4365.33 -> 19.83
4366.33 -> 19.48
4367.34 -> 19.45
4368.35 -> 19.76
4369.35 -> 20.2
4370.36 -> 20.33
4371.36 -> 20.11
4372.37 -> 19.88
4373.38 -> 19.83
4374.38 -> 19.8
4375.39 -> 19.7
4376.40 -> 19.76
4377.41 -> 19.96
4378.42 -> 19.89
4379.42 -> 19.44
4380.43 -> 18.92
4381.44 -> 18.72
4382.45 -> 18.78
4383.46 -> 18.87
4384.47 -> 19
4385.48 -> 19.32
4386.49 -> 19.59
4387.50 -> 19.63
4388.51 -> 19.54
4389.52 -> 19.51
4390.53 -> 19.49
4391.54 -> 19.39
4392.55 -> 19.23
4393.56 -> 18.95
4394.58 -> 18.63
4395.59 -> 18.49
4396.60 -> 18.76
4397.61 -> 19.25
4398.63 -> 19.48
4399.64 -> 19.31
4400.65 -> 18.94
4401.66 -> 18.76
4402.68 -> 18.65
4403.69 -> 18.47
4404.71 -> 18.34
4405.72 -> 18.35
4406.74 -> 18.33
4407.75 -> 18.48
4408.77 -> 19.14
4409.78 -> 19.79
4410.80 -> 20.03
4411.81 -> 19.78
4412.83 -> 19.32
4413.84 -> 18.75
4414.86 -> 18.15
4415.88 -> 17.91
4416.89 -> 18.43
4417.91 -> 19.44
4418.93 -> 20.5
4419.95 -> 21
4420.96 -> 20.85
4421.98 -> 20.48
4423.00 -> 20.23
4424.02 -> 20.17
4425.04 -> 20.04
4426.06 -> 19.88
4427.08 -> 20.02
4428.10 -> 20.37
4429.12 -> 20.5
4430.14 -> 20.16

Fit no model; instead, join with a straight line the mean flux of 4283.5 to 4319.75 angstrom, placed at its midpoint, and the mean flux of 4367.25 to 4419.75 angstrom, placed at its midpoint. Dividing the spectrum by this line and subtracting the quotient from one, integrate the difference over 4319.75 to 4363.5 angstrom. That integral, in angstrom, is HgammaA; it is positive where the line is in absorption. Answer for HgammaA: 1.6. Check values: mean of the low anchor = 17.9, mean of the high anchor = 19.2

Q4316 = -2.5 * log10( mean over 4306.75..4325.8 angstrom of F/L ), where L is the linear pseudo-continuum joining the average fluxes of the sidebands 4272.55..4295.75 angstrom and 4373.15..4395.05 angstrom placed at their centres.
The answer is 0.02 mag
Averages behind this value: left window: 18.5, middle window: 18.4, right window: 19.4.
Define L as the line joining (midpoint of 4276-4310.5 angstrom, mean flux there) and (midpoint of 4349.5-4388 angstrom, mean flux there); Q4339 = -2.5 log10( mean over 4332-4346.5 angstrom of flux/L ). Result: 0.24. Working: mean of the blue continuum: 18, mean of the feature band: 15.2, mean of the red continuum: 19.6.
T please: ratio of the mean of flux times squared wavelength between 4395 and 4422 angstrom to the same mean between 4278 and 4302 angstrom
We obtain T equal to 1.11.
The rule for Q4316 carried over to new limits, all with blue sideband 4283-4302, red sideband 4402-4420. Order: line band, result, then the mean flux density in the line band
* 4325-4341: 0.09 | 16.8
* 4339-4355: 0.12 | 16.5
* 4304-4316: 0.04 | 17.4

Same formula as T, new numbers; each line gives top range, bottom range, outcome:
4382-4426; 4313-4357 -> 1.12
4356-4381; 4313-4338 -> 1.10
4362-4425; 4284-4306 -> 1.14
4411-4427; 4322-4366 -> 1.14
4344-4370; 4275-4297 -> 1.07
